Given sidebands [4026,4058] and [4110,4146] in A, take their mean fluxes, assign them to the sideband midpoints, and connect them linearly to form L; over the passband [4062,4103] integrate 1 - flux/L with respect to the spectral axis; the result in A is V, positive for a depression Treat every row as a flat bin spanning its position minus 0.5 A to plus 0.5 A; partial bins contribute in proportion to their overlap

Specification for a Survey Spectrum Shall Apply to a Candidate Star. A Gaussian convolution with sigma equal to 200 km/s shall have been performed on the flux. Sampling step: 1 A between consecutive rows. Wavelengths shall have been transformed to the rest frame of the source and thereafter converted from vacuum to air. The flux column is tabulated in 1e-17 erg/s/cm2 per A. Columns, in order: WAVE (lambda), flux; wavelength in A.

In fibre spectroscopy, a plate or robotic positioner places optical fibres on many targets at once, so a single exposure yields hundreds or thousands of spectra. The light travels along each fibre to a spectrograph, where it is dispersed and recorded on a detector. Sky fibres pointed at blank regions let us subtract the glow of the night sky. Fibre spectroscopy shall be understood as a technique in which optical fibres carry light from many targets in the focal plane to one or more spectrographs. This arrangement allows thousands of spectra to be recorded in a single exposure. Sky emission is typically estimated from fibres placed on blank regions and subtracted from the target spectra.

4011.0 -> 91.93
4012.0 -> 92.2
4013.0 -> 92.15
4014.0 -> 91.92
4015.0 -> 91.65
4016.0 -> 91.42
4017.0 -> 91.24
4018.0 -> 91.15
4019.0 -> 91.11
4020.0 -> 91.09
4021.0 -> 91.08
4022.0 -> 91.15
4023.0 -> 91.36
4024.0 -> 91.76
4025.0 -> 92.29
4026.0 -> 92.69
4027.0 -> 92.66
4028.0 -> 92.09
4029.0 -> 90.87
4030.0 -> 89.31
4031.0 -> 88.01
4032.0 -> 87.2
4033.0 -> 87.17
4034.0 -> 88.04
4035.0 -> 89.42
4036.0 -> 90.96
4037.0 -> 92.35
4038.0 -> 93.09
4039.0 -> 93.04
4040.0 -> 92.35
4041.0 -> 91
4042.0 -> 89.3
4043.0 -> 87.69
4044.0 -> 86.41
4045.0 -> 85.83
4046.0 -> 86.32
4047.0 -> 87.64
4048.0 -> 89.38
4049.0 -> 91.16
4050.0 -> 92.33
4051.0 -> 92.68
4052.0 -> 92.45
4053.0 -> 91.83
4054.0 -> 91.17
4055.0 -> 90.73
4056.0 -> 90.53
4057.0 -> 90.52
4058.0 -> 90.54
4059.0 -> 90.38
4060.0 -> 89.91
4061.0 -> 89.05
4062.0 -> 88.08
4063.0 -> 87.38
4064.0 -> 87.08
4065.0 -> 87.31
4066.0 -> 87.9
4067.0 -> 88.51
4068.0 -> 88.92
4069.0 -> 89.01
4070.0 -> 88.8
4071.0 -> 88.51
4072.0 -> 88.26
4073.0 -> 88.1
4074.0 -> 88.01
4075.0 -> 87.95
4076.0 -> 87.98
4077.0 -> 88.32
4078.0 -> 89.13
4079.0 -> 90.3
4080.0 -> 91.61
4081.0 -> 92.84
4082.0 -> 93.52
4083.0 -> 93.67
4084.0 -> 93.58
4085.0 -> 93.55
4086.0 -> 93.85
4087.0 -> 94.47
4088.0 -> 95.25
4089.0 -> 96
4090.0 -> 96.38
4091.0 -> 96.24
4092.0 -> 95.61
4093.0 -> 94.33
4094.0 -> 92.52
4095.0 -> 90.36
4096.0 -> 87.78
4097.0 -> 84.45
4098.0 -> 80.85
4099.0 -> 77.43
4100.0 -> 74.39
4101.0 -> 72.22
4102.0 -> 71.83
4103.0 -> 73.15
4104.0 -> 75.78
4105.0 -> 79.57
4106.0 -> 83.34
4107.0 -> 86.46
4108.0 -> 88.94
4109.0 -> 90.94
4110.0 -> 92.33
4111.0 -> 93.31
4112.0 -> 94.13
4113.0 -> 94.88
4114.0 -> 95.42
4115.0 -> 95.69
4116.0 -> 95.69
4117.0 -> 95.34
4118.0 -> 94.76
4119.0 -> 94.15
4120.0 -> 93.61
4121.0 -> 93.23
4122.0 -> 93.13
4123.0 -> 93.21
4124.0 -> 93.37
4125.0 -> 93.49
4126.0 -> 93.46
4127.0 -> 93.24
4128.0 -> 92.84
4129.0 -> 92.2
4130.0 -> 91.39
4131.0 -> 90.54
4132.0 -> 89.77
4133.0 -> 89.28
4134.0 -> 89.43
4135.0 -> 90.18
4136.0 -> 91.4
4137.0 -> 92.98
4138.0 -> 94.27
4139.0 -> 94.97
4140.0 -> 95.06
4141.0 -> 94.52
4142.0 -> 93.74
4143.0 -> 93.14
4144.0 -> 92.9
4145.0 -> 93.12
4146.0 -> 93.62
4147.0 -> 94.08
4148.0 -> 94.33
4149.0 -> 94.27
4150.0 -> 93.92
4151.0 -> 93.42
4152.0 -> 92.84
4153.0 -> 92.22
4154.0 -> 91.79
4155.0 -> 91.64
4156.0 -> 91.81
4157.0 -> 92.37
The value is 1.3 A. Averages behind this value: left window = 90.2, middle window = 88.7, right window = 93.2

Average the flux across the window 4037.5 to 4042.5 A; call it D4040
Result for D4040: 91.8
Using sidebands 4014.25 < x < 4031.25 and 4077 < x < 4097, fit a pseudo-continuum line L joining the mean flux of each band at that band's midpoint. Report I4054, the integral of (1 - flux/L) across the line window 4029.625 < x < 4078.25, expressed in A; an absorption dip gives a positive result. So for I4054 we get 1.44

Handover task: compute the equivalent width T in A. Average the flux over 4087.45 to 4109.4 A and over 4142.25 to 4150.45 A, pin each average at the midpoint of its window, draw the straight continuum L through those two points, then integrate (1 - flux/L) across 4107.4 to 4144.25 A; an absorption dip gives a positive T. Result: -1.1 A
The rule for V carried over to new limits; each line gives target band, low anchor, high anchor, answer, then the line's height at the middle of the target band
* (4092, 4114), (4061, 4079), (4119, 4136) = 1.3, 90.5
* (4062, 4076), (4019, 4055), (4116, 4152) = 0.5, 91.3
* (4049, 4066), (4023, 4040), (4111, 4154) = 0.2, 91.4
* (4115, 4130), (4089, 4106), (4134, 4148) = -0.7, 89.4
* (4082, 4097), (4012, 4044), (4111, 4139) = -0.2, 92.2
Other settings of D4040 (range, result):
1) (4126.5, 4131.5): 92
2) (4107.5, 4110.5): 90.7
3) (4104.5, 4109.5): 85.8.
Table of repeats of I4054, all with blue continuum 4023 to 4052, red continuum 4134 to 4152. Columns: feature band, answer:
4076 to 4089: -0.13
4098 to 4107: 1.50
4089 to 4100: 0.32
